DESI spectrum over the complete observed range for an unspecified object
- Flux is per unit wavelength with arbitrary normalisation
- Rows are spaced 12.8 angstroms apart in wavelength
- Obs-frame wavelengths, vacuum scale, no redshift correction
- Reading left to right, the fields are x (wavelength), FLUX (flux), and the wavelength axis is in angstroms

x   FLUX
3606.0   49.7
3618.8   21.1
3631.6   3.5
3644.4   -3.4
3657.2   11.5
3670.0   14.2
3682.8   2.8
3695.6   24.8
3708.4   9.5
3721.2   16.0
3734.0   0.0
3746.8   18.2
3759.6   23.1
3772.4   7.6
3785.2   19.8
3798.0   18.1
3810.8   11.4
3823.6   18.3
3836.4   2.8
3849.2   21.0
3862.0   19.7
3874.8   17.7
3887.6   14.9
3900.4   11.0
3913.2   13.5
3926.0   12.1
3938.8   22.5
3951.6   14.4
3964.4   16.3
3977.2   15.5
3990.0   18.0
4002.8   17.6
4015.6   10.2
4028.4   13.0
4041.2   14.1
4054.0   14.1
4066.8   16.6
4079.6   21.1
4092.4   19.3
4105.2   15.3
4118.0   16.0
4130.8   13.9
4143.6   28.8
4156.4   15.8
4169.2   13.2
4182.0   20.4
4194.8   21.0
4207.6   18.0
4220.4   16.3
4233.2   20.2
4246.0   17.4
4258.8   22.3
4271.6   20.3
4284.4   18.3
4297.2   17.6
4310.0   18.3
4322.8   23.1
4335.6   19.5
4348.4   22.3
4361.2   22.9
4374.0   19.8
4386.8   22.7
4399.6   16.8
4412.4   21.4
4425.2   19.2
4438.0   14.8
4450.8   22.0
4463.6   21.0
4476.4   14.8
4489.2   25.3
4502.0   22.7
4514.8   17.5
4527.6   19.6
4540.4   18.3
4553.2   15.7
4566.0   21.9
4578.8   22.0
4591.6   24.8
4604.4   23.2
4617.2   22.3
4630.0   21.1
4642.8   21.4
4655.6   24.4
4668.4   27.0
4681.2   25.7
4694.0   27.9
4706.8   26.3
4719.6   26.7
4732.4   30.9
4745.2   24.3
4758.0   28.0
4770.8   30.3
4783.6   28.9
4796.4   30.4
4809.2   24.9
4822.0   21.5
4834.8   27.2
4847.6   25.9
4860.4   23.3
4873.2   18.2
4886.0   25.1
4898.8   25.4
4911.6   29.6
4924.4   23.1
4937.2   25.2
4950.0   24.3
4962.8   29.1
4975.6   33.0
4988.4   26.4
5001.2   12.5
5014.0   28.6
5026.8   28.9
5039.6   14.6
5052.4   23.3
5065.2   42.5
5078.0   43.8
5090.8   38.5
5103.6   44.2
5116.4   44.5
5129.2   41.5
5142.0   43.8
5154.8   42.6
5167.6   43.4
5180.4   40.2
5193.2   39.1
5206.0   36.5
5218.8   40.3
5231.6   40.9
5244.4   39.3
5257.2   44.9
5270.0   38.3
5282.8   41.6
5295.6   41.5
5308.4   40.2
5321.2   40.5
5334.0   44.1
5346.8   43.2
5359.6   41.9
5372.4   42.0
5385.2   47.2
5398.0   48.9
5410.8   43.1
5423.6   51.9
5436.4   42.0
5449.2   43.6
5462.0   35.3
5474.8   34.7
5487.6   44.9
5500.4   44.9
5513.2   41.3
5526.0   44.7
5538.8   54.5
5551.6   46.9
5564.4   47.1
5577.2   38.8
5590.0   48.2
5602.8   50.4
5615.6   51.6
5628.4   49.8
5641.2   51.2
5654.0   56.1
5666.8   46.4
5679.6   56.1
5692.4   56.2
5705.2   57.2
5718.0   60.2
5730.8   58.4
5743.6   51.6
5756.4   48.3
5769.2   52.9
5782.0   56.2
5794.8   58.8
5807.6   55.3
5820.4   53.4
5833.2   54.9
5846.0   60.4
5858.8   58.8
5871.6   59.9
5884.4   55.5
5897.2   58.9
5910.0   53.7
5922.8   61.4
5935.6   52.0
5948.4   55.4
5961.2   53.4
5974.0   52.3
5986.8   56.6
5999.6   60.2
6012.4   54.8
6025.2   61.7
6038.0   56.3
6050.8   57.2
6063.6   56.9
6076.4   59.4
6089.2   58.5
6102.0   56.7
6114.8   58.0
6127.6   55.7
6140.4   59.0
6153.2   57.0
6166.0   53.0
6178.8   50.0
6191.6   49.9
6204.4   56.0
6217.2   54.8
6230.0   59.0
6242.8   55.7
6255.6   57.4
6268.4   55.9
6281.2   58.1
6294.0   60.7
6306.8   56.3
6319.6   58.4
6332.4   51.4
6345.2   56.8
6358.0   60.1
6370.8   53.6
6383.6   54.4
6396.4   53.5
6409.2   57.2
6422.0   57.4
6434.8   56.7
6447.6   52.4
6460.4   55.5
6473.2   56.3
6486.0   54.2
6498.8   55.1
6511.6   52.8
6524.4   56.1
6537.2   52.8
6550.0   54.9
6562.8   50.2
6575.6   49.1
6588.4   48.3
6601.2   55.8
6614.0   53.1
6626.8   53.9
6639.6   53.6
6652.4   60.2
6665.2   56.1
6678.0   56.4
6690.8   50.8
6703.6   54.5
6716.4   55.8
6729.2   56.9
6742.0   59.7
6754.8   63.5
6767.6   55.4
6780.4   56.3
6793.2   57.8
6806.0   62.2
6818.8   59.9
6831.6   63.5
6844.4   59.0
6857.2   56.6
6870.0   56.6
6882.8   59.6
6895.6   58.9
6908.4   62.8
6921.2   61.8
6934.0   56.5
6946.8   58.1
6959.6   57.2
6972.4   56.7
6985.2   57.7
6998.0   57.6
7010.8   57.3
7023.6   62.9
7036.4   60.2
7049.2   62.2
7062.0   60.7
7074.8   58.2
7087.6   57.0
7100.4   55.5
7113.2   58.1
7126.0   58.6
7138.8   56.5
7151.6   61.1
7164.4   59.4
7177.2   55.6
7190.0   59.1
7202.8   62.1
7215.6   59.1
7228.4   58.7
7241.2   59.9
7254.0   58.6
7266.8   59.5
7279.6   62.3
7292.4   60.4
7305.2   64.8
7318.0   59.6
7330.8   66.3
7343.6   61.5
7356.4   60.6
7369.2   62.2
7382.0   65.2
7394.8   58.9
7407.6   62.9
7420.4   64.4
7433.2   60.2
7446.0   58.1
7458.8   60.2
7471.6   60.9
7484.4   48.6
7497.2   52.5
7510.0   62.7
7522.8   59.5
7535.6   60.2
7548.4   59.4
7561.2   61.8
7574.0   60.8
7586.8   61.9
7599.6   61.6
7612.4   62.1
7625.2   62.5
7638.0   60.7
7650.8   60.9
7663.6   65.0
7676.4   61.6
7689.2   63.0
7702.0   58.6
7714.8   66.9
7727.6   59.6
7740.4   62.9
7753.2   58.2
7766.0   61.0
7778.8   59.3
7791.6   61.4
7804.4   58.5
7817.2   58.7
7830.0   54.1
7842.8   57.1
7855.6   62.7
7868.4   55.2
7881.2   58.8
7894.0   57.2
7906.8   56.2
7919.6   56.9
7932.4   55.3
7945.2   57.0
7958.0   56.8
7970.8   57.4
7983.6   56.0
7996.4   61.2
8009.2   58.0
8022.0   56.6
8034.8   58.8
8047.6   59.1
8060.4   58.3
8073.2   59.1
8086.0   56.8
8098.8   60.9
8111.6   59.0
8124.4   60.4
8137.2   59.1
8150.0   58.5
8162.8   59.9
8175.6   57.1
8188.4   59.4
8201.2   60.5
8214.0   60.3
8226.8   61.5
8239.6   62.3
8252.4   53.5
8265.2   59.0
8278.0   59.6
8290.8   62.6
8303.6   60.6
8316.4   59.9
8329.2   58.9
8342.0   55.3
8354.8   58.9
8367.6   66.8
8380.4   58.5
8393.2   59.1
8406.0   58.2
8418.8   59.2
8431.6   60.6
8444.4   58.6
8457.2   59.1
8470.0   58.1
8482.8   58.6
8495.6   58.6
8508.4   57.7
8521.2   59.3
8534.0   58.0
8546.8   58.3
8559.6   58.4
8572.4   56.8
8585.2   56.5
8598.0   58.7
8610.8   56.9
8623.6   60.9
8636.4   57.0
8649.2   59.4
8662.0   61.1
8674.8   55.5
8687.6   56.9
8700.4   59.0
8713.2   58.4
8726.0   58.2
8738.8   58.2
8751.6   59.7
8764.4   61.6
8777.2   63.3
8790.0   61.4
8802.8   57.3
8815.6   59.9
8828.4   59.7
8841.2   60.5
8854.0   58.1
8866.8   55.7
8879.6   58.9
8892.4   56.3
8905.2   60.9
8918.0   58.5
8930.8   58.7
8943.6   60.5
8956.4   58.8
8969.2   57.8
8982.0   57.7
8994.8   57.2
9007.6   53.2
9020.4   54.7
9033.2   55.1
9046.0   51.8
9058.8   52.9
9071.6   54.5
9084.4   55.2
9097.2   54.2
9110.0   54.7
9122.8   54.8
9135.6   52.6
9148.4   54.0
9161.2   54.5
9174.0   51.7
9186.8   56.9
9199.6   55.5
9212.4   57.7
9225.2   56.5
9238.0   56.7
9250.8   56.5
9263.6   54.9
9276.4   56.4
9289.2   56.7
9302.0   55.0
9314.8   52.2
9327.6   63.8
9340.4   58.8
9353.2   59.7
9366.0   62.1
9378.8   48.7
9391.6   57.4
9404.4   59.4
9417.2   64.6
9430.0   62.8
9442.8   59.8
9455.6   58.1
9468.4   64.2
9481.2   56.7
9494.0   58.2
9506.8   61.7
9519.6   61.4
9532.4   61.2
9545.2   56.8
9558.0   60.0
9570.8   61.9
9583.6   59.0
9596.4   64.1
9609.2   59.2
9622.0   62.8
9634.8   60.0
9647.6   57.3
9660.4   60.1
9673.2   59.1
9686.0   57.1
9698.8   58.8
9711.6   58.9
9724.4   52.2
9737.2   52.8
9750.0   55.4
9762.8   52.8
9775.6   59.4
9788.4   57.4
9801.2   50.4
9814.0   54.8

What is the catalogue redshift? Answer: 0.270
